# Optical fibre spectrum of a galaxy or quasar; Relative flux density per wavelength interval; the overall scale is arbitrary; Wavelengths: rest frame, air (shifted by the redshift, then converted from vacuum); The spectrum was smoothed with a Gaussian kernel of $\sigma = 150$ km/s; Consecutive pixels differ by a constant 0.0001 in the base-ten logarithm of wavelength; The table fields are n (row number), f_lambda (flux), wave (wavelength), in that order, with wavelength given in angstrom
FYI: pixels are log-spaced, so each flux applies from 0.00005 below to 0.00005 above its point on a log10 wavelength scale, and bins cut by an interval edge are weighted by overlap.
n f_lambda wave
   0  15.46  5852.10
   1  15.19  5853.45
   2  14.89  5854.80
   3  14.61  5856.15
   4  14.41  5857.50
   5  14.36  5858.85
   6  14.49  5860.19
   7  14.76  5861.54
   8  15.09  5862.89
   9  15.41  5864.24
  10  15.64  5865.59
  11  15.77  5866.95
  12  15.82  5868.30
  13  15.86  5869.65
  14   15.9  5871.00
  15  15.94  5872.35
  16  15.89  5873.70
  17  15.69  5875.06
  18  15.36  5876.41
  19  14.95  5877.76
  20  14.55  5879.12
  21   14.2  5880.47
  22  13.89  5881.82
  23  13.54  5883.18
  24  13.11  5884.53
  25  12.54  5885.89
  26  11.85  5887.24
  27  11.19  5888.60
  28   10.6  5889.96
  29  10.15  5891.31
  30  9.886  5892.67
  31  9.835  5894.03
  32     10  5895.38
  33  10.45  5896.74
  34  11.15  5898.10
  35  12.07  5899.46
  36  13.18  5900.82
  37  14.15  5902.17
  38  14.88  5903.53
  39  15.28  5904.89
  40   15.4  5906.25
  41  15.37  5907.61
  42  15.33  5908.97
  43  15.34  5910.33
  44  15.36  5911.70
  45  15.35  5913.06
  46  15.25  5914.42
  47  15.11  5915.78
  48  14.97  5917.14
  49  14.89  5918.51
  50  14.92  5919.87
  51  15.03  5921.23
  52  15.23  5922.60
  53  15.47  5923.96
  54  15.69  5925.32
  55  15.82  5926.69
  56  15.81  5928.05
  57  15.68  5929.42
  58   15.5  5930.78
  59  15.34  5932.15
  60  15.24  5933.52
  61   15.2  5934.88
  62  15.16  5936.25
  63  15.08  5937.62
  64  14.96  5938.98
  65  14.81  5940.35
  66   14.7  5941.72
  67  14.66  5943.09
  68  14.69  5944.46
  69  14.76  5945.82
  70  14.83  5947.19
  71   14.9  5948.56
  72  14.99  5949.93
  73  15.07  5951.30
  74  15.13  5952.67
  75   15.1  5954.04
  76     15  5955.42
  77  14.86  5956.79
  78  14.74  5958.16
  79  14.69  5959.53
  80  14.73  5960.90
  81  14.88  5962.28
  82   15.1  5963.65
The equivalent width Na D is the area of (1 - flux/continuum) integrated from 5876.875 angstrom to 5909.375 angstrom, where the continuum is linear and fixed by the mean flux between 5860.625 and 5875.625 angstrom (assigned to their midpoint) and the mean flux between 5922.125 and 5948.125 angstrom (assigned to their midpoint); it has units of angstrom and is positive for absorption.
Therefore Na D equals 5.5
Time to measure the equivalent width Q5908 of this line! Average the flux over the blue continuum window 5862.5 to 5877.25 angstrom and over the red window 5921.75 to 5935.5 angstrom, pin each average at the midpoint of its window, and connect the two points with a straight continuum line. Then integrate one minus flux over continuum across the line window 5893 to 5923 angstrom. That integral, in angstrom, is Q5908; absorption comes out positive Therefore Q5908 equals 3.1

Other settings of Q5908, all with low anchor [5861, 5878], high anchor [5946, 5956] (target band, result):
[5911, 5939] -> -0.2 angstrom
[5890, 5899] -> 3.0 angstrom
